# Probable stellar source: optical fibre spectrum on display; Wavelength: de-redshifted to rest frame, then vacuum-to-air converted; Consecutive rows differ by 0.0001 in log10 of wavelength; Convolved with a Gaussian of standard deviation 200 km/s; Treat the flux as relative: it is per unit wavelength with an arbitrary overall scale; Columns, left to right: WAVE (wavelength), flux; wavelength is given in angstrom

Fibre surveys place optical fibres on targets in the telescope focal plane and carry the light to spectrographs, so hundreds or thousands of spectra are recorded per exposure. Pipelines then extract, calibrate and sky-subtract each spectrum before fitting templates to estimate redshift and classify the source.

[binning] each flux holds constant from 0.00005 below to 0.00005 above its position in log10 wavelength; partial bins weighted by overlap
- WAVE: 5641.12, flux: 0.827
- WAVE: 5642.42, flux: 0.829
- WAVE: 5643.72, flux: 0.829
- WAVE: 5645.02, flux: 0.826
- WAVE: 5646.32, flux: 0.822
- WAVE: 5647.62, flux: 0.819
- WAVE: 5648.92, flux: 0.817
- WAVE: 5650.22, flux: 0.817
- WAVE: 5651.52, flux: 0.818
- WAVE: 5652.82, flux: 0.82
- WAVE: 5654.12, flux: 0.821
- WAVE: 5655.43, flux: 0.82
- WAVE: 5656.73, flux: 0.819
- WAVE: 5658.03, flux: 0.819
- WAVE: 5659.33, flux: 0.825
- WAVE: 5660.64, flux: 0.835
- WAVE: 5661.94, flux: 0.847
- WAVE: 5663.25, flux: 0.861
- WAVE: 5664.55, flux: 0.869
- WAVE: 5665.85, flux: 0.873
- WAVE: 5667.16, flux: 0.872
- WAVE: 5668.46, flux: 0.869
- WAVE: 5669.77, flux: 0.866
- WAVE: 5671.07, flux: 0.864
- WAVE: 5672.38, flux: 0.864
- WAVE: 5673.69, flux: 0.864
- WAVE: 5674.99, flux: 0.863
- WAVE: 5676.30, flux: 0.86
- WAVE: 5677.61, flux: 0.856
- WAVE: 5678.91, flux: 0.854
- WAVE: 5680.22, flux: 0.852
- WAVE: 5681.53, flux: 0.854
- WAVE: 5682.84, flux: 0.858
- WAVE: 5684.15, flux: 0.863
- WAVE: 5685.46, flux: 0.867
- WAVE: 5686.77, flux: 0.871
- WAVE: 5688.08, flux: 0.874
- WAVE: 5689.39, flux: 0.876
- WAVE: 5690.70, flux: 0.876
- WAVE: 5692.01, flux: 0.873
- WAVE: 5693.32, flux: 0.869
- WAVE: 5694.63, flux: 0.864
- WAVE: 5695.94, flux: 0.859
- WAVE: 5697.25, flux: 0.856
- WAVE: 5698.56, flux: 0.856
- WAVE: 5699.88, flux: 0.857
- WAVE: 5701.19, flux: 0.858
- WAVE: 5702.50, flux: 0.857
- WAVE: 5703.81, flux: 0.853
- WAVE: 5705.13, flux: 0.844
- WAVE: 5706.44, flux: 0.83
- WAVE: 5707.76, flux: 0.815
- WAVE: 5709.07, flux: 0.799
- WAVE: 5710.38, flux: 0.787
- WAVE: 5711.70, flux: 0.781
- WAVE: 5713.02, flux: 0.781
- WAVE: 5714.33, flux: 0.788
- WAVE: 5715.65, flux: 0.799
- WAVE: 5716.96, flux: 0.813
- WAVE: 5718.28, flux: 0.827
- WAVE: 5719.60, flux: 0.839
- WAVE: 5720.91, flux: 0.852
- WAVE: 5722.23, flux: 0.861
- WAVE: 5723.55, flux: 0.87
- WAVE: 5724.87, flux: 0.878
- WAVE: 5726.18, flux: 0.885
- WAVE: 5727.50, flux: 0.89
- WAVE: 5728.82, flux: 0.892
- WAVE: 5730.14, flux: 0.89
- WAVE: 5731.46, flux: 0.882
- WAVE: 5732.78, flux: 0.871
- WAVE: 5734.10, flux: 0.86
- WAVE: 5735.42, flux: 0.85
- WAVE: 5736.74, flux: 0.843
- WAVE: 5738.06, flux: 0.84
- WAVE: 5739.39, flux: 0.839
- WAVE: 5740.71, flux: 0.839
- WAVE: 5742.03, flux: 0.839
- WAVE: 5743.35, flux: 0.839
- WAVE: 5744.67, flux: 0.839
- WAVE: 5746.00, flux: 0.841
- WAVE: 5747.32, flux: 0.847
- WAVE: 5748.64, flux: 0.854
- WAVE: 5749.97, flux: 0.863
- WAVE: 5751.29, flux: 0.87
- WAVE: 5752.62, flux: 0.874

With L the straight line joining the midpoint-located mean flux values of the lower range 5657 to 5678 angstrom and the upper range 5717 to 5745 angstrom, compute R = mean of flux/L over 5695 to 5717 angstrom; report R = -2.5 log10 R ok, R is 0.04 mag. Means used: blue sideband 0.856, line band 0.826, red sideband 0.858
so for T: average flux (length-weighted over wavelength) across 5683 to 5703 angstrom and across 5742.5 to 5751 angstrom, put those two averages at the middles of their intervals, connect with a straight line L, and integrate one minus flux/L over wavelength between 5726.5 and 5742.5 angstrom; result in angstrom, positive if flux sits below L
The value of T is -0.19 angstrom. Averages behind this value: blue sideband 0.865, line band 0.862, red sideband 0.848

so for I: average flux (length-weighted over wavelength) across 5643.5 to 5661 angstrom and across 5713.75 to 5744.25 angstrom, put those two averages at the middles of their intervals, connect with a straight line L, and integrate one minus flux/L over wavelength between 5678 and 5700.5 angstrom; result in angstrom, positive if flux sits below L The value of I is -0.7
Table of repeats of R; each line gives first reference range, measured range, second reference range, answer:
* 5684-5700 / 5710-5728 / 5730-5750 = 0.03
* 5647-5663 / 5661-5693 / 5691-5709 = -0.03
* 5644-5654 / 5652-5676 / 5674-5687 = -0.01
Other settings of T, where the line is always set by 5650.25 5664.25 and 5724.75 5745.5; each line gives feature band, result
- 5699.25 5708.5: 0.0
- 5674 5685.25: -0.3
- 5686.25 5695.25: -0.3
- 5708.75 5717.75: 0.6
